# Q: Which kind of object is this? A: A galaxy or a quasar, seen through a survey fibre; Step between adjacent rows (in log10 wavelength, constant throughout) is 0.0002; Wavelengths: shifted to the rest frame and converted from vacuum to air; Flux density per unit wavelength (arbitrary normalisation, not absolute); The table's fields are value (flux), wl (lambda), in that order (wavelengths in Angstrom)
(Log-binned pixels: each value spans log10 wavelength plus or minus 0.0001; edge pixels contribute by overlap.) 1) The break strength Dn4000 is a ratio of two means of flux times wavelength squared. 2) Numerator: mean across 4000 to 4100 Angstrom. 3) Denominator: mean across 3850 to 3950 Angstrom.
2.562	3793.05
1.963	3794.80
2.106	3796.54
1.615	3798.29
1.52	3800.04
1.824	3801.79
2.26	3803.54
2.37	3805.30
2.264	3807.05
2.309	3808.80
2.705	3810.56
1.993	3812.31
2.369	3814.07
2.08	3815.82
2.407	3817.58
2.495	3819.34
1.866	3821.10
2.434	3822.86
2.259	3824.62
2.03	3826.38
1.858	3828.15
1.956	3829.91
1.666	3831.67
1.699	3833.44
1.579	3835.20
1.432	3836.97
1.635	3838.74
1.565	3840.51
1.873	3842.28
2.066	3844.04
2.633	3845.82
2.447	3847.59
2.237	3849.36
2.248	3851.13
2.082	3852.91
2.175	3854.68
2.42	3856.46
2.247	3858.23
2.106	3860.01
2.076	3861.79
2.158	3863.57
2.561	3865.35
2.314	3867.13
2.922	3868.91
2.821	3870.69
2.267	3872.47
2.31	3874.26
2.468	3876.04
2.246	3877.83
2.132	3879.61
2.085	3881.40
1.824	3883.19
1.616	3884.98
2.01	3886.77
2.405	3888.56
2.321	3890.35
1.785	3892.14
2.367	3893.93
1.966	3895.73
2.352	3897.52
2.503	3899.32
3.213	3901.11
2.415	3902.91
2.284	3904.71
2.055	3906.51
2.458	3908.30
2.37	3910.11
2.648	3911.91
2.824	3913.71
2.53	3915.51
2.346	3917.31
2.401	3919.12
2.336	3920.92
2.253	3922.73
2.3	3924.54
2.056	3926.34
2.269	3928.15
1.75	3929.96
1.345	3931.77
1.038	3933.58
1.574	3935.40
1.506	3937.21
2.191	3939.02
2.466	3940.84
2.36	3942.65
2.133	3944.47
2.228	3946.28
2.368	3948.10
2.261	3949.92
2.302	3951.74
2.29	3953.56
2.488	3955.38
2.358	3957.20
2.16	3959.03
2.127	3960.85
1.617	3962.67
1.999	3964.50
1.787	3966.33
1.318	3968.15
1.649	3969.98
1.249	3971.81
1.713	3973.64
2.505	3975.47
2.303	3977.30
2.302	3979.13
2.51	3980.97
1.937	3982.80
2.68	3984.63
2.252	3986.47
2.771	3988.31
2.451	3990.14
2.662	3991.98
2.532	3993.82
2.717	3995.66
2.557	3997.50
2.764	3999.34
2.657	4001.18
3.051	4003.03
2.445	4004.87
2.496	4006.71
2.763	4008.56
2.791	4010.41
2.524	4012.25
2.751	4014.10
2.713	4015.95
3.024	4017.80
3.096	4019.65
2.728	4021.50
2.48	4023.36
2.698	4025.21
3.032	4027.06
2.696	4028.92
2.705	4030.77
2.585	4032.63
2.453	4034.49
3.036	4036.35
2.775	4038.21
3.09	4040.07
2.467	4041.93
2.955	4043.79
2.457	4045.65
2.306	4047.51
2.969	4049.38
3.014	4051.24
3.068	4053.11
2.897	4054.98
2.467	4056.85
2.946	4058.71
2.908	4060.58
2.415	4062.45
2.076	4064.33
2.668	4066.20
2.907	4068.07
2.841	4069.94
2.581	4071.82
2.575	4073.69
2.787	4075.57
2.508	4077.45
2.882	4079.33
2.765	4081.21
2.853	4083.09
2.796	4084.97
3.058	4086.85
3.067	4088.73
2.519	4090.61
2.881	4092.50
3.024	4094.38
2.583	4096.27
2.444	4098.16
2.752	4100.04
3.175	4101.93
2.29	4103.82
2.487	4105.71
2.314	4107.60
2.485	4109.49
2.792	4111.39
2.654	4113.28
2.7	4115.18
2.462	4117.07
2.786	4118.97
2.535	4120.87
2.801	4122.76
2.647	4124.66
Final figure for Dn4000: 1.33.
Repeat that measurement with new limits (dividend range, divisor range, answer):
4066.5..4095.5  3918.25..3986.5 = 1.45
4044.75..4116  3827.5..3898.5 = 1.42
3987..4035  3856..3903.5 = 1.26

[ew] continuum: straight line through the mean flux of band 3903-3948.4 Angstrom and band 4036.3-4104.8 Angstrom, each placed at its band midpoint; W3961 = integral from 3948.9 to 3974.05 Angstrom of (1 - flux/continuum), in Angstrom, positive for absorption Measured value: 3.8 Angstrom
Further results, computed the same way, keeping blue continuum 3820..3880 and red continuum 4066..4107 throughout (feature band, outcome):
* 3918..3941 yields 3.89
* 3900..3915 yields -1.60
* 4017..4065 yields -2.16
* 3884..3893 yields 0.86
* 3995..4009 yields -0.82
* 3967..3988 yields 3.52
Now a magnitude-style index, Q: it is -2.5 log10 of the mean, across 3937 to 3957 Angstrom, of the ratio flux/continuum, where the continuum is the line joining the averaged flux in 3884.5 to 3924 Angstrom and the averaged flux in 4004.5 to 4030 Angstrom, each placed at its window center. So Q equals 0.10 mag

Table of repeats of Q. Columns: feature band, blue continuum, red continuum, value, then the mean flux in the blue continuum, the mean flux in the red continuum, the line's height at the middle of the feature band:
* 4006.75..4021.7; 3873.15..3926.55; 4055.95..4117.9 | -0.10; 2.3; 2.69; 2.54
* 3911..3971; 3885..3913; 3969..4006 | 0.12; 2.32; 2.39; 2.35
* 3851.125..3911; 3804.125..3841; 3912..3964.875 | -0.09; 2.05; 2.14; 2.1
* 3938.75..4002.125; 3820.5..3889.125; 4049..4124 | 0.08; 2.12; 2.72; 2.42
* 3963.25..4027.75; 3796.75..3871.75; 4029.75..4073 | 0.05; 2.13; 2.72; 2.57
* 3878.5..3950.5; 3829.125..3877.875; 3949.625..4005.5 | 0.01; 2.15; 2.27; 2.21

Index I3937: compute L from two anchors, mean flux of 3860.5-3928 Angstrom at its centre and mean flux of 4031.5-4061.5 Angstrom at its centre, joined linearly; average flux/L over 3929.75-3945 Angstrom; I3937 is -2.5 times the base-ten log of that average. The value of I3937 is 0.33 mag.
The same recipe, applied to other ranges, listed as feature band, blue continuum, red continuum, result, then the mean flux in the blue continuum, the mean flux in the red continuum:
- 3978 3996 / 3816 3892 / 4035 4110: 0.011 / 2.14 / 2.73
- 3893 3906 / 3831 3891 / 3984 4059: -0.070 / 2.14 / 2.72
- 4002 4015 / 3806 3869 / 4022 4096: -0.033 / 2.13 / 2.75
